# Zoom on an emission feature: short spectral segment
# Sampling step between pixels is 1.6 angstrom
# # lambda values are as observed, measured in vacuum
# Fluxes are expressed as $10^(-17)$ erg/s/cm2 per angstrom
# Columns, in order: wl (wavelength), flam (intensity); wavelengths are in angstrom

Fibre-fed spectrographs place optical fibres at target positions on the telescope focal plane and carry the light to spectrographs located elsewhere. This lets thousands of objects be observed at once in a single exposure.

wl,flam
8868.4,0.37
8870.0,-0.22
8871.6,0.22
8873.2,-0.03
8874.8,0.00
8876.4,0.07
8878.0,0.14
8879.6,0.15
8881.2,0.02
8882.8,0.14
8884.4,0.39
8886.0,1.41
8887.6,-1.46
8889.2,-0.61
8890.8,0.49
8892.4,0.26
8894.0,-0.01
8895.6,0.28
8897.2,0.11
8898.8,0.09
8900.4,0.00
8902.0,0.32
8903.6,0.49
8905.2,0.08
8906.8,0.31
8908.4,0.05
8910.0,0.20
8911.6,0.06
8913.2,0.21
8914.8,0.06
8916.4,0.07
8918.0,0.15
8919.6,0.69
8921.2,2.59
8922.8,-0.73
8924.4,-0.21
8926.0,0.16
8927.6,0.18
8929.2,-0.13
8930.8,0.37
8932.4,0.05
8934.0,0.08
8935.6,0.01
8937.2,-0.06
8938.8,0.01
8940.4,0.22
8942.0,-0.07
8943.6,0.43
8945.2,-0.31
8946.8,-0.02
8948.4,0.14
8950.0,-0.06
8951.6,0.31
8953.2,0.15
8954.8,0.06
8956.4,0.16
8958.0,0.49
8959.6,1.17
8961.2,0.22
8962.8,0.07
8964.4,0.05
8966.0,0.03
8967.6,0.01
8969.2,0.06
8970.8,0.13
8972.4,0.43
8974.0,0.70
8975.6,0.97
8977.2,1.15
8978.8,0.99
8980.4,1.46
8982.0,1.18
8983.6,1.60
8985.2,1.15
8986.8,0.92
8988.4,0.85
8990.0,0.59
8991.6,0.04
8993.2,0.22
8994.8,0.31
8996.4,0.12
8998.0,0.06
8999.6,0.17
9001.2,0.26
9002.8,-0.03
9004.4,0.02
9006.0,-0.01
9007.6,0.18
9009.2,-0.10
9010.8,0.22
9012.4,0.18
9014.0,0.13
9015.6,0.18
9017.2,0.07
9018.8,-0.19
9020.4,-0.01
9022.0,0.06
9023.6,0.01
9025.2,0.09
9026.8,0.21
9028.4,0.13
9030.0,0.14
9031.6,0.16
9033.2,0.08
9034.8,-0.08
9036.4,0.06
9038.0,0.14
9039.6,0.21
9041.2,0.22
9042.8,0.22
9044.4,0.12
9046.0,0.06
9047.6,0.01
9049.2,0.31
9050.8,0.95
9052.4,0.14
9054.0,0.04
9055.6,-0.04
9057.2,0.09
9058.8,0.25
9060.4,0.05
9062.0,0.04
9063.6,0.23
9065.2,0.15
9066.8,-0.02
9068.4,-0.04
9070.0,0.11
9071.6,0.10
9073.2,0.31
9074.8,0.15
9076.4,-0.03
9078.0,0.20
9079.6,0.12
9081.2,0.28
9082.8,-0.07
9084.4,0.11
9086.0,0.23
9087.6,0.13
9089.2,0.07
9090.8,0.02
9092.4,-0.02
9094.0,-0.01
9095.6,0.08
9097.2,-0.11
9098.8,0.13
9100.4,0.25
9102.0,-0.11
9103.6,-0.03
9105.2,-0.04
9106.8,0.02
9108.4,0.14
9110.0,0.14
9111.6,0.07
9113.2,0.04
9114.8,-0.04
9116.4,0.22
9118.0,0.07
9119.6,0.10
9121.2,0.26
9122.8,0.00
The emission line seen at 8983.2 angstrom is [O II]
